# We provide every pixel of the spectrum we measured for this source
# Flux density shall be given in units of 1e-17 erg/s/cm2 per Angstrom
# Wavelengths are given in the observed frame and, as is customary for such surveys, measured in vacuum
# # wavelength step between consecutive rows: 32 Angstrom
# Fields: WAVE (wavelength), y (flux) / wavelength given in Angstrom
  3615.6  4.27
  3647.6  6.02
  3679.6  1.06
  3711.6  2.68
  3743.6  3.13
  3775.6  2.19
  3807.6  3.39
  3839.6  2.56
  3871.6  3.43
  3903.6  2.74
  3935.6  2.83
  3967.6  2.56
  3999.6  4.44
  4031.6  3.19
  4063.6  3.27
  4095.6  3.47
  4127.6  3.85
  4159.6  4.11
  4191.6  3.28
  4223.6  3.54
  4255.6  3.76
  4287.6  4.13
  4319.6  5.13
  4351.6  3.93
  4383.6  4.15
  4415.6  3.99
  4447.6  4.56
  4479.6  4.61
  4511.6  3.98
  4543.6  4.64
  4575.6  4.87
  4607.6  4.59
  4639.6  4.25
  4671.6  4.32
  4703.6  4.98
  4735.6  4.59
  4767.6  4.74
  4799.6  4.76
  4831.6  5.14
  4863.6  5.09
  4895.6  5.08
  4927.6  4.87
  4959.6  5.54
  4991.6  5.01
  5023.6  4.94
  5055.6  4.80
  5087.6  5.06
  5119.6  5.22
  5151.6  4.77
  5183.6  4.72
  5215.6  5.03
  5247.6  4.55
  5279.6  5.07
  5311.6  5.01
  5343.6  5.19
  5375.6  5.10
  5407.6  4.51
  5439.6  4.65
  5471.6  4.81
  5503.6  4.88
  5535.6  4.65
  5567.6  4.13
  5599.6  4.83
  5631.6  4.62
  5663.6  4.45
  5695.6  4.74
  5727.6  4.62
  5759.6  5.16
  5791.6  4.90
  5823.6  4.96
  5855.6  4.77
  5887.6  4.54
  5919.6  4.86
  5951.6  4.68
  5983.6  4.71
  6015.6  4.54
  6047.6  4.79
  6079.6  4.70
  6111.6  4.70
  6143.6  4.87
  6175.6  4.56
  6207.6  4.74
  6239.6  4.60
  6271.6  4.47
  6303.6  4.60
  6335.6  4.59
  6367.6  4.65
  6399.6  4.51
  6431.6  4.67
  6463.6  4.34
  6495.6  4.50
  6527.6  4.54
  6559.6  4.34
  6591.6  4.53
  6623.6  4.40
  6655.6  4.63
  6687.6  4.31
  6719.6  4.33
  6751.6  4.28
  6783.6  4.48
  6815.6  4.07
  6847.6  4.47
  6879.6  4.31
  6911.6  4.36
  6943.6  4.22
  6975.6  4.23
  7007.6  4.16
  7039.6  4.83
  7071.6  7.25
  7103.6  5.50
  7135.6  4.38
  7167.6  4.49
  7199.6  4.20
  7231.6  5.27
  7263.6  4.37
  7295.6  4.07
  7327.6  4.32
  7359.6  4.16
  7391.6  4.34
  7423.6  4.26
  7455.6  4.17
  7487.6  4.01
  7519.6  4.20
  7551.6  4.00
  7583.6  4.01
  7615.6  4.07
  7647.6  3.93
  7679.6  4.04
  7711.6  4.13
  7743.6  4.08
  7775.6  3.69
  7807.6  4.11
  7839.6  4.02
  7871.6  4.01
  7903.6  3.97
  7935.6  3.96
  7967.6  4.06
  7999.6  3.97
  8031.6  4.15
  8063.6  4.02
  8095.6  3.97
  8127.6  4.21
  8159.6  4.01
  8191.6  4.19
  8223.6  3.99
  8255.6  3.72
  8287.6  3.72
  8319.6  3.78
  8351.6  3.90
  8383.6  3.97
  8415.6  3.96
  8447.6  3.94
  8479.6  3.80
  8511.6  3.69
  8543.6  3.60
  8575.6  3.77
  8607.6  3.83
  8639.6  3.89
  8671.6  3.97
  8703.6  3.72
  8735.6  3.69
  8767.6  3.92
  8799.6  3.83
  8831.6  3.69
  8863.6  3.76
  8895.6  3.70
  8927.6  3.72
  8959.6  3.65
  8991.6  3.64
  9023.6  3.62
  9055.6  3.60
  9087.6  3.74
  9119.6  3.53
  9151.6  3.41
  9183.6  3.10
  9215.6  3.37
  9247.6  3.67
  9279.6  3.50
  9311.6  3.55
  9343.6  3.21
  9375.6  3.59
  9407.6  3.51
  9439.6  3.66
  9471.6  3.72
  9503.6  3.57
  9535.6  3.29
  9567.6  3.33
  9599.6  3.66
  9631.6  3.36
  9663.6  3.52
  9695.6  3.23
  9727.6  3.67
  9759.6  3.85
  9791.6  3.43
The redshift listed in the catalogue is 0.08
